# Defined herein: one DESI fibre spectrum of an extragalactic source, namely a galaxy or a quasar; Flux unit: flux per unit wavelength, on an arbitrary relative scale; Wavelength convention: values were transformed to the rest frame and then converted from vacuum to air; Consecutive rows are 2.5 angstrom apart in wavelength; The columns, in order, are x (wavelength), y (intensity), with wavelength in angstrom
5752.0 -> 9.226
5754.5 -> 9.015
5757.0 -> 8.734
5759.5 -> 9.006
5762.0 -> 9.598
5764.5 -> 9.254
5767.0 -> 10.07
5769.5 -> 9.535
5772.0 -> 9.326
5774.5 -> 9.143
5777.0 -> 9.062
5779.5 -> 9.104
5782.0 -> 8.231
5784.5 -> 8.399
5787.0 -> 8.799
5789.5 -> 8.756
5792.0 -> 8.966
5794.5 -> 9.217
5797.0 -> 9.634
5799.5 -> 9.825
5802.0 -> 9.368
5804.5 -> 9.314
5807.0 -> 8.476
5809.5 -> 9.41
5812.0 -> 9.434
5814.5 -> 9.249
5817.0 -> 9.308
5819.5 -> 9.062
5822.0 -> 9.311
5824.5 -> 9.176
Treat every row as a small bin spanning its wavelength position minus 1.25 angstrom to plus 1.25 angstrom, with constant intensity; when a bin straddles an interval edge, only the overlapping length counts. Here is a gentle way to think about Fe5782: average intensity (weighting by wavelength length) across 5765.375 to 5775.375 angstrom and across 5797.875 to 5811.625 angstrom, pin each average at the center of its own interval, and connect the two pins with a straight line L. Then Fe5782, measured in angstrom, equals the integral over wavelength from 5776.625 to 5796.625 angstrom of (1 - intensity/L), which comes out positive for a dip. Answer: 1.22 angstrom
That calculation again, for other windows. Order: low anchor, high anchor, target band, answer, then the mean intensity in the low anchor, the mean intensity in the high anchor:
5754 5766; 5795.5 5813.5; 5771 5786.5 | 0.6 angstrom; 9.15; 9.35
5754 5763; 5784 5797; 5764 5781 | -0.6 angstrom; 9.08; 8.93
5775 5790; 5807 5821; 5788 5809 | -0.5 angstrom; 8.74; 9.22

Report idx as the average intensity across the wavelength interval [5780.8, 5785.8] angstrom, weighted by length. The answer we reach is 8.32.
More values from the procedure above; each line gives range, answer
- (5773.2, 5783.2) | 8.89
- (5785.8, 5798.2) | 9.07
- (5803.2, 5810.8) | 9.07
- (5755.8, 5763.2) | 9.11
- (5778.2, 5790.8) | 8.66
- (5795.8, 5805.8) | 9.53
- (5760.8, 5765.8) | 9.43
